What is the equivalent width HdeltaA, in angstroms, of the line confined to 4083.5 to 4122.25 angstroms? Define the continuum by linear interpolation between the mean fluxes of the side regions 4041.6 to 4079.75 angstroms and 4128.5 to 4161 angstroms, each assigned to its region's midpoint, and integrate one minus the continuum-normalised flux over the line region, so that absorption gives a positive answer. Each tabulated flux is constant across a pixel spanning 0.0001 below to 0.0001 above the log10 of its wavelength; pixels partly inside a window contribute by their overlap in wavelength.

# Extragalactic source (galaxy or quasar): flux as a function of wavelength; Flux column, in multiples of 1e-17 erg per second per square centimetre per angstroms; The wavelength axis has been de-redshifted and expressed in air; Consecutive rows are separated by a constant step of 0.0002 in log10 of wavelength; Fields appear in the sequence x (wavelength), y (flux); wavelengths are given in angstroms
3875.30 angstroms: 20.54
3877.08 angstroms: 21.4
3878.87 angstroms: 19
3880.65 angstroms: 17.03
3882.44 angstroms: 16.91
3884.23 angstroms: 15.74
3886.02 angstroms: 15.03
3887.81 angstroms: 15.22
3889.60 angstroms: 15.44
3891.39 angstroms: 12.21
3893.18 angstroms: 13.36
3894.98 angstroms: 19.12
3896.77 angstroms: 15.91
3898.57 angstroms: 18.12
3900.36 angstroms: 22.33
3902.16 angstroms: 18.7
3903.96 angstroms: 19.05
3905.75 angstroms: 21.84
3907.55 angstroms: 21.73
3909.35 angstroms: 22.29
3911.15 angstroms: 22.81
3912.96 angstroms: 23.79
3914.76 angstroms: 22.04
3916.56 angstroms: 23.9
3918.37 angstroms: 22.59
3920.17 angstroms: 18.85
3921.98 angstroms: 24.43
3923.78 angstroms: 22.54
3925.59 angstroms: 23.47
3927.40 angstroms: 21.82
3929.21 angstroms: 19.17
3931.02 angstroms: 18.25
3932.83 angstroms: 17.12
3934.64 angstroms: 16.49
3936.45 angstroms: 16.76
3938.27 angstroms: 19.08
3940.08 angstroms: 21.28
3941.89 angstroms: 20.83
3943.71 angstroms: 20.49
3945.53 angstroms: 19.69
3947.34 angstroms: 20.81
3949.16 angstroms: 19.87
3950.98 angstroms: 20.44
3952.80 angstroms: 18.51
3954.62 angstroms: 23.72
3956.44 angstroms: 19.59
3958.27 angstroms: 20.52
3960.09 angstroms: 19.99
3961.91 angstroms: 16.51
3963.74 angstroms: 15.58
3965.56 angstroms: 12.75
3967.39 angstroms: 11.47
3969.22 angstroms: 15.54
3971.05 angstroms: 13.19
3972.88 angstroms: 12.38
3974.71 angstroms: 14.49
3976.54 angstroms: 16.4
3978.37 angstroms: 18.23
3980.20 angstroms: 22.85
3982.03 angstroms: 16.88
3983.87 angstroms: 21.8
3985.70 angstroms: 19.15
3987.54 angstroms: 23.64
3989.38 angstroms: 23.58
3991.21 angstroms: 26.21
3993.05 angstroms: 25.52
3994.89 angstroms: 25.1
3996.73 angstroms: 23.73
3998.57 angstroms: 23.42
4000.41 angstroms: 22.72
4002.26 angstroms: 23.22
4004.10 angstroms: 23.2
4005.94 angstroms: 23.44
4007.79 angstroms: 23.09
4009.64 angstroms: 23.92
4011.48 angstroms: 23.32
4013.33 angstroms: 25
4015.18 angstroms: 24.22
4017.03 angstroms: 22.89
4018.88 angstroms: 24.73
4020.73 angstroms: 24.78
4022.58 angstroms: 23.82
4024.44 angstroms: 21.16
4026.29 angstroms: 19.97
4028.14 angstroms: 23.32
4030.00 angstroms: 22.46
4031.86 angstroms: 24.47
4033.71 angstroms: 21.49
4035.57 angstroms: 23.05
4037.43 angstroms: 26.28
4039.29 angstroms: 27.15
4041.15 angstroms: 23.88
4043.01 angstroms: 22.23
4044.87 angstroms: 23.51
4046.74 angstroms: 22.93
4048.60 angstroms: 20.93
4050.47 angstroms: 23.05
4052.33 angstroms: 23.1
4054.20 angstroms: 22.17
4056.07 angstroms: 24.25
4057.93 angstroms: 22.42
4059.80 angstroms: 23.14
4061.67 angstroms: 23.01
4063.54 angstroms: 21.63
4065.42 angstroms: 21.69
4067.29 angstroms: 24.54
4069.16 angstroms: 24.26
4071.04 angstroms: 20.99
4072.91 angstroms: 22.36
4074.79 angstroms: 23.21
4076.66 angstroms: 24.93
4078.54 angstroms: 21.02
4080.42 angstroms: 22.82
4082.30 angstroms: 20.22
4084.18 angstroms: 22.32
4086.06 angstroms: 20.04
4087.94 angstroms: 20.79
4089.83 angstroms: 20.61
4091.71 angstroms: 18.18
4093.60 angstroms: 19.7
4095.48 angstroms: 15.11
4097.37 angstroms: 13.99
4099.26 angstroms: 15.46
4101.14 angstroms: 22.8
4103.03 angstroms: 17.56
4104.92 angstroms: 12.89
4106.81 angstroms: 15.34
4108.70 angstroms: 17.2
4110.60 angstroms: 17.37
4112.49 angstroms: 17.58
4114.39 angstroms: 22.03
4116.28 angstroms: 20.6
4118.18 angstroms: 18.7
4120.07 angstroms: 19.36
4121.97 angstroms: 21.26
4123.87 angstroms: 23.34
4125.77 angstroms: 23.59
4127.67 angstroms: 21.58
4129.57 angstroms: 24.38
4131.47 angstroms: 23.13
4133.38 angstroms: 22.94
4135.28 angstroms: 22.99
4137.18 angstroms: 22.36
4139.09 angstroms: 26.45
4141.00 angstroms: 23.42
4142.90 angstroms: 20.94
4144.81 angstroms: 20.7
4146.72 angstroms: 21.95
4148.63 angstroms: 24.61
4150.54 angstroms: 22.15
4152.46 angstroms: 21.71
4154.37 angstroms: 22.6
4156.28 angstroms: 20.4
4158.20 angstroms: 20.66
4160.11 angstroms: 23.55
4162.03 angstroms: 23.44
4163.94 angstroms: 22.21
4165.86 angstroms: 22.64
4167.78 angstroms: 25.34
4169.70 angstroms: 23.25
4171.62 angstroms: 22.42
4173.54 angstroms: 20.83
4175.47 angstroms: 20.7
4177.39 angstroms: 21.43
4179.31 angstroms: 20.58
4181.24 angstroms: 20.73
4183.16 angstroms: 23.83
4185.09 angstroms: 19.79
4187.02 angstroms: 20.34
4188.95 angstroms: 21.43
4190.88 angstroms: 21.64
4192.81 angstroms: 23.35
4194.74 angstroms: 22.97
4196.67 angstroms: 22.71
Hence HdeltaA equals 7.3 angstroms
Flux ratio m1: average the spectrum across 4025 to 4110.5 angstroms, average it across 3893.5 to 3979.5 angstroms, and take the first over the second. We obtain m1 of 1.11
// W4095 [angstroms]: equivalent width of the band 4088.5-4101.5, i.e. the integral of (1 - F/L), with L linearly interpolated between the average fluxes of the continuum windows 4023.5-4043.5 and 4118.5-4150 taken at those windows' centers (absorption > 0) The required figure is 2.9 angstroms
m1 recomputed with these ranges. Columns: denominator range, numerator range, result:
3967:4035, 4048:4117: 0.95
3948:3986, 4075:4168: 1.19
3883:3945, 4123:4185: 1.16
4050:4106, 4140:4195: 1.05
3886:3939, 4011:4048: 1.20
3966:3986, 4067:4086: 1.37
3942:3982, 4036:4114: 1.18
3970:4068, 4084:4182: 0.93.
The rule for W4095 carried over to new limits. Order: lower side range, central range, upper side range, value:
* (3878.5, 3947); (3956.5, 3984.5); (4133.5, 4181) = 4.8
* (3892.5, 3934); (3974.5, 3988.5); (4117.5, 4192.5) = 1.1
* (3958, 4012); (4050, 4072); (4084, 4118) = -4.7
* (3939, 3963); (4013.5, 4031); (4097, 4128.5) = -3.1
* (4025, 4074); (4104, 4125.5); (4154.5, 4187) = 3.4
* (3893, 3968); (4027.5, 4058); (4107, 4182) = -3.7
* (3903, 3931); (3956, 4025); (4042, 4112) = 1.9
